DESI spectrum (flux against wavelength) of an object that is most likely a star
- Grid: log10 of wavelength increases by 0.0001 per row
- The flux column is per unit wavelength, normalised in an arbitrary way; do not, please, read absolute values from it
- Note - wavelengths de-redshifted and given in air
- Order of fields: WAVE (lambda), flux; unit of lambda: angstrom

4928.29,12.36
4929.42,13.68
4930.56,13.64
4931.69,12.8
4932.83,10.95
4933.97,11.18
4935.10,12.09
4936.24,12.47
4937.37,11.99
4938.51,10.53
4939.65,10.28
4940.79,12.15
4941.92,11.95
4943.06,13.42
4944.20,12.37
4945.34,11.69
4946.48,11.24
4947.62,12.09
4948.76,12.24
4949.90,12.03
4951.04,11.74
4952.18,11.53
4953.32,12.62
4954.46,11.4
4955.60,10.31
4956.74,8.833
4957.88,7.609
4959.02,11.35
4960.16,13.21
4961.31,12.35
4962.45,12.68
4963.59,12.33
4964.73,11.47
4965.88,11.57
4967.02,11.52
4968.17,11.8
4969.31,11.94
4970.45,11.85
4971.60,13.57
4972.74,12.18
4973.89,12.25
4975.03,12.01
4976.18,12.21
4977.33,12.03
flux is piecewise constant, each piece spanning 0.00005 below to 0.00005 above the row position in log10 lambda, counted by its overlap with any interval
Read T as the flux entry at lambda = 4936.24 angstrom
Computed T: 12.47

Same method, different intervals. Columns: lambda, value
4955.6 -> 10.31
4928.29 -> 12.36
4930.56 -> 13.64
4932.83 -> 10.95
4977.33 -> 12.03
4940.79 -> 12.15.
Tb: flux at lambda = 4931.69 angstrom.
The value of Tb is 12.8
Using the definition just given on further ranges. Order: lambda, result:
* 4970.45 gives 11.85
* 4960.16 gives 13.21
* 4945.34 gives 11.69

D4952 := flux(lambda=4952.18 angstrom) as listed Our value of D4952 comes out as 11.53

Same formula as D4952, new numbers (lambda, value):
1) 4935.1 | 12.09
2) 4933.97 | 11.18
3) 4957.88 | 7.609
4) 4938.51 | 10.53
